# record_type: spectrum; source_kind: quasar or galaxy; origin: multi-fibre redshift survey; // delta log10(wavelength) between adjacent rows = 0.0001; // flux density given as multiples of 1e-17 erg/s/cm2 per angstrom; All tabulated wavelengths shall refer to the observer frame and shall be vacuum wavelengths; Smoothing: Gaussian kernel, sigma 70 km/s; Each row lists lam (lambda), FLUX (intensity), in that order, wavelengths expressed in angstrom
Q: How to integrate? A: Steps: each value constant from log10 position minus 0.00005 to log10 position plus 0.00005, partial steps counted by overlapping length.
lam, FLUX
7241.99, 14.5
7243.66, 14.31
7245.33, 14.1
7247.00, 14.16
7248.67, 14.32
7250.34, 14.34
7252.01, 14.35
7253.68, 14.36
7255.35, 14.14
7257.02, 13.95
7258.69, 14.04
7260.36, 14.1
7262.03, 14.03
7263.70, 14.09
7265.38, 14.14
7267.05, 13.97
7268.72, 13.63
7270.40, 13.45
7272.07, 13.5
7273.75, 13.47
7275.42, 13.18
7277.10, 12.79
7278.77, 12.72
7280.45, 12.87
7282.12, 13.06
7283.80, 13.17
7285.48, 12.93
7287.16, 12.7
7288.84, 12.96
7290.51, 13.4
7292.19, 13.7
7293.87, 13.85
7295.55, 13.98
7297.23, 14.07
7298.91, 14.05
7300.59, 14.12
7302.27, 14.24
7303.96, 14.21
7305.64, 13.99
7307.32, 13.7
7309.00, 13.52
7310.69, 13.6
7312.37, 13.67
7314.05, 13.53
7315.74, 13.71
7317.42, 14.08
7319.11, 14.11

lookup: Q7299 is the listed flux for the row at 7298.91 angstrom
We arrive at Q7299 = 14.05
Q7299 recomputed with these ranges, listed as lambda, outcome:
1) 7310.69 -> 13.6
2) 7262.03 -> 14.03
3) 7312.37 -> 13.67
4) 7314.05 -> 13.53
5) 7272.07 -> 13.5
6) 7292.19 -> 13.7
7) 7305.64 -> 13.99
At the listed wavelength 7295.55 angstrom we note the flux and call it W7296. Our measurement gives 13.98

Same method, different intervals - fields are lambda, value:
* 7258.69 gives 14.04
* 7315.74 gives 13.71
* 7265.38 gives 14.14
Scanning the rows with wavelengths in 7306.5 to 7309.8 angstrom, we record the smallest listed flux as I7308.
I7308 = 13.52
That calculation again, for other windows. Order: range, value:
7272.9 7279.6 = 12.72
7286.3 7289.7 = 12.7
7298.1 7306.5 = 13.99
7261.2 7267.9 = 13.97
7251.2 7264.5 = 13.95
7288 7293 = 12.96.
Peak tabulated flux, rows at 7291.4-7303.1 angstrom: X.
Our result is 14.24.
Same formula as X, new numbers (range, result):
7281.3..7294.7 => 13.85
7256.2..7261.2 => 14.1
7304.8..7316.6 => 13.99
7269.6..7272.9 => 13.5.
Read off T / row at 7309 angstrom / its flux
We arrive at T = 13.52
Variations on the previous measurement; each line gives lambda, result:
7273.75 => 13.47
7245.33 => 14.1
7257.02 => 13.95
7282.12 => 13.06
